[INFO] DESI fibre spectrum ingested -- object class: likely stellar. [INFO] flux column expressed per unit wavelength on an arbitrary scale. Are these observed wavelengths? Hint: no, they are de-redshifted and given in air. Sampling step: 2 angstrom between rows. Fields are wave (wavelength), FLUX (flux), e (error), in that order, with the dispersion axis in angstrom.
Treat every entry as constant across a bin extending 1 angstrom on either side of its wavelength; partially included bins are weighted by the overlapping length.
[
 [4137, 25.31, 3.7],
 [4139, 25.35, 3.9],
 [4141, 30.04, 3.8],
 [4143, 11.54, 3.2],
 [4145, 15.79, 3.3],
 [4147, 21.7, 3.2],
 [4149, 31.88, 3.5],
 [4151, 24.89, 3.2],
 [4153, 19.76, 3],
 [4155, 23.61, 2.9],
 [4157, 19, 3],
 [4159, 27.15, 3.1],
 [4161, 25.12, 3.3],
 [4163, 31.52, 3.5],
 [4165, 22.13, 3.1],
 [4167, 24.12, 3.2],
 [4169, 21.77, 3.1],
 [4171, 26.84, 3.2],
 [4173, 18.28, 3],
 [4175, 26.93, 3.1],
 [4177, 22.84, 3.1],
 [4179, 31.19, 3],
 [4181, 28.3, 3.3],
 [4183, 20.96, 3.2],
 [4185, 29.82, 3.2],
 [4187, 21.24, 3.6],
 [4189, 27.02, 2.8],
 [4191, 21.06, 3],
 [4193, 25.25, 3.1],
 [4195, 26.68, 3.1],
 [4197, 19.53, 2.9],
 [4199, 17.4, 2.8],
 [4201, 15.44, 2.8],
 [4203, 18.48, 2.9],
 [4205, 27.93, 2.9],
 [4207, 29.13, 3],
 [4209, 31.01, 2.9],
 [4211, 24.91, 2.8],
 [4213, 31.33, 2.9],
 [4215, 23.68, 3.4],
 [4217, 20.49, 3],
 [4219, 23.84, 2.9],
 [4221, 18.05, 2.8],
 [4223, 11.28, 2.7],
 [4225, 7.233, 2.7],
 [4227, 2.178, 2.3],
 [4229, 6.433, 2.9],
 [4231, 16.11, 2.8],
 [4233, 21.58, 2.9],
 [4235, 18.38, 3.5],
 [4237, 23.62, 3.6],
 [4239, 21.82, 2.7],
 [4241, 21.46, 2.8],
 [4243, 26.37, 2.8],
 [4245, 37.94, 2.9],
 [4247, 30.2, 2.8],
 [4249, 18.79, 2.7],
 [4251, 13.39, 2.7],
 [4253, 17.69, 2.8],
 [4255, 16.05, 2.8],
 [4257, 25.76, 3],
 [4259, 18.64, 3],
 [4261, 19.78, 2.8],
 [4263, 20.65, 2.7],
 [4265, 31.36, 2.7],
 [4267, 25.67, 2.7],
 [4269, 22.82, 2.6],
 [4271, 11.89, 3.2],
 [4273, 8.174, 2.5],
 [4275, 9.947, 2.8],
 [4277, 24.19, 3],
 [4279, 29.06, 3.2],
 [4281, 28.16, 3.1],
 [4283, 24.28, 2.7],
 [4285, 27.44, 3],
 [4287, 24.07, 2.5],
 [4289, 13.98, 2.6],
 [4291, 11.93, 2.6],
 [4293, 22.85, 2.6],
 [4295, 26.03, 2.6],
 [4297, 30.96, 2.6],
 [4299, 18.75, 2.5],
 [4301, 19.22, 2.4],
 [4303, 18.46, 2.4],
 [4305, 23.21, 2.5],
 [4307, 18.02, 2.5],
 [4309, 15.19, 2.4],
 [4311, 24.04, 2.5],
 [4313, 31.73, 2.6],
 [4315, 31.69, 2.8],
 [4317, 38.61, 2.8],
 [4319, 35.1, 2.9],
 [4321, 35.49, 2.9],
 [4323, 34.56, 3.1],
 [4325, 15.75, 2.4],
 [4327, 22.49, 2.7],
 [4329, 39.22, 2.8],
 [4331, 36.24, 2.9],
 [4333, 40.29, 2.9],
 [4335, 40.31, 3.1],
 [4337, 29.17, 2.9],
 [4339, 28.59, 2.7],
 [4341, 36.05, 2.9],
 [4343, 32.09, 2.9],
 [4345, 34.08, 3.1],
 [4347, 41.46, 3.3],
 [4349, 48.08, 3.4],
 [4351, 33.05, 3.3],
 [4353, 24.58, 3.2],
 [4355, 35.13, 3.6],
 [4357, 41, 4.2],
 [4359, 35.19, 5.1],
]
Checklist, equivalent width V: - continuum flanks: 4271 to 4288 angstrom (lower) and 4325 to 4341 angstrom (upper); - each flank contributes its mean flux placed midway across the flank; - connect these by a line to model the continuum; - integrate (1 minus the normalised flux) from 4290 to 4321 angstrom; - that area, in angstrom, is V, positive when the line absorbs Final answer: 2.7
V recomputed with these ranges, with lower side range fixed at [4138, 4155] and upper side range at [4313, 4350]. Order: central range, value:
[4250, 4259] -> 3.43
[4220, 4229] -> 5.95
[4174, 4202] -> 1.54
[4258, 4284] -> 8.01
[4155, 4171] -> -0.53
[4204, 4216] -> -0.60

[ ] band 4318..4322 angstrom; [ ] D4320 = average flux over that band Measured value 35.3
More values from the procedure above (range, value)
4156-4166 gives 25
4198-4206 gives 19.8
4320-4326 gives 28.6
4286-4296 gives 19.8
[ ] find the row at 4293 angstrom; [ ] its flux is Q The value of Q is 22.85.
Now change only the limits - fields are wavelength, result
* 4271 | 11.89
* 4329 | 39.22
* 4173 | 18.28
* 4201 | 15.44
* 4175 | 26.93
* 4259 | 18.64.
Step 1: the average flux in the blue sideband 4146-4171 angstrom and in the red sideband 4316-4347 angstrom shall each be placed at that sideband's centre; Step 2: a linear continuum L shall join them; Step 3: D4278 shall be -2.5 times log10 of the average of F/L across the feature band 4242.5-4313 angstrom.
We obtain 0.375 mag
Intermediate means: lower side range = 24.5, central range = 21.7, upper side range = 33.5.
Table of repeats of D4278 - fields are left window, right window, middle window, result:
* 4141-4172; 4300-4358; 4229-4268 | 0.24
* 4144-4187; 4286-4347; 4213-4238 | 0.47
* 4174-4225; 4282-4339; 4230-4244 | 0.15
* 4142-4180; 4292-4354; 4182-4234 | 0.21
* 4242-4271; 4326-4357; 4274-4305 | 0.24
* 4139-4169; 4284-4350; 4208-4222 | 0.03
